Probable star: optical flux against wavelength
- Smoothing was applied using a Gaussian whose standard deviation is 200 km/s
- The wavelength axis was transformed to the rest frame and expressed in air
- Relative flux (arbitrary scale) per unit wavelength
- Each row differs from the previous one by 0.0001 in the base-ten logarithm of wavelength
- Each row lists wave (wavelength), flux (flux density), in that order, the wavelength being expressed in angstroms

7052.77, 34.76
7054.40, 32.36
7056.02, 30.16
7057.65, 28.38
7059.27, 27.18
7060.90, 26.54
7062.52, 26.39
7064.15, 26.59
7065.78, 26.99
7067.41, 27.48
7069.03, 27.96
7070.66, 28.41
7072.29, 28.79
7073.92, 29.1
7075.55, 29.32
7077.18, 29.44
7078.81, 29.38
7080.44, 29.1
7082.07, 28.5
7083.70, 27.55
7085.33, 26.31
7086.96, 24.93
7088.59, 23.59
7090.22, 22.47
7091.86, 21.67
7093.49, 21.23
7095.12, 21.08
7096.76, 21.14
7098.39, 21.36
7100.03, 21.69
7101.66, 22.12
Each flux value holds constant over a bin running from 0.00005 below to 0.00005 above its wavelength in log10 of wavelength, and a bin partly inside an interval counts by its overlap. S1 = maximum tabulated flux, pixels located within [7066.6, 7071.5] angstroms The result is 28.41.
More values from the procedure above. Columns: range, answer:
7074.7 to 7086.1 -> 29.44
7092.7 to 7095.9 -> 21.23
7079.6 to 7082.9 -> 29.1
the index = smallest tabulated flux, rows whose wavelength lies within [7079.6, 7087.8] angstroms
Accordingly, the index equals 24.93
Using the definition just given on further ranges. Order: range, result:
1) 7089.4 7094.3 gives 21.23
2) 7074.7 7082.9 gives 28.5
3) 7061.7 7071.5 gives 26.39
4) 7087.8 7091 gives 22.47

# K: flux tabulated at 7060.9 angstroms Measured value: 26.54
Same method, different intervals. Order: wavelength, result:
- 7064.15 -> 26.59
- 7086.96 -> 24.93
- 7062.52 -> 26.39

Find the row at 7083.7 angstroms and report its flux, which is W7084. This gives 27.55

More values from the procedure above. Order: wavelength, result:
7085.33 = 26.31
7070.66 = 28.41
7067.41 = 27.48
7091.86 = 21.67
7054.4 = 32.36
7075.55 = 29.32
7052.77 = 34.76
